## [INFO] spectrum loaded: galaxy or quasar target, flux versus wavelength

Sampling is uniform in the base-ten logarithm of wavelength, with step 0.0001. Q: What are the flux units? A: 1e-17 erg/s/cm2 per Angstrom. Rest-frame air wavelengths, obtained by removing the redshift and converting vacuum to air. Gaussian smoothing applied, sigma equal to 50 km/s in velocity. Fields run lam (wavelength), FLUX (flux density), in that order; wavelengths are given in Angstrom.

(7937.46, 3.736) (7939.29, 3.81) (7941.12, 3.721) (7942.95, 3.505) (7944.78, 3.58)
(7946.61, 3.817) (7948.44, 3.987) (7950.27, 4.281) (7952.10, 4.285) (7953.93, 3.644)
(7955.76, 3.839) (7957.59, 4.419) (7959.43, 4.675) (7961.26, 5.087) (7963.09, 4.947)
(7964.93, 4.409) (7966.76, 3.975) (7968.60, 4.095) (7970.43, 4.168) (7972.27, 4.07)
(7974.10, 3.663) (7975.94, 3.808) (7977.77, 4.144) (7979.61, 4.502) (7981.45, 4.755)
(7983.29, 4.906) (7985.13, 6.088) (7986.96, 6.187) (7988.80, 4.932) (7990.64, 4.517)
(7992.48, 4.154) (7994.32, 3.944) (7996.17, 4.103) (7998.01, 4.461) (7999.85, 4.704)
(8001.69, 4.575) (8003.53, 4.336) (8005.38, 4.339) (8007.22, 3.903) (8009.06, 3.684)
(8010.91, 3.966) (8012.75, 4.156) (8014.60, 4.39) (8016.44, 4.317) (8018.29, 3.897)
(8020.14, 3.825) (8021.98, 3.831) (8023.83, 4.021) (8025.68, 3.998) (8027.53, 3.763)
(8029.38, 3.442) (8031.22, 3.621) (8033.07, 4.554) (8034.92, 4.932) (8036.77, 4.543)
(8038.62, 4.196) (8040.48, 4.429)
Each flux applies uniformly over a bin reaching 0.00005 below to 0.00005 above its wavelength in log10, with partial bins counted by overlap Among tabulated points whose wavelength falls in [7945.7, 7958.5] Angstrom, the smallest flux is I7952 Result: 3.644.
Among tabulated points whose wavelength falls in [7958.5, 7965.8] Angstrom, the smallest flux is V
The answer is 4.409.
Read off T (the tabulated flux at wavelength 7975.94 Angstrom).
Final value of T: 3.808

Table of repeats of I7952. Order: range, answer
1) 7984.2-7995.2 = 3.944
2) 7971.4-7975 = 3.663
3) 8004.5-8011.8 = 3.684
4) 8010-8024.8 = 3.825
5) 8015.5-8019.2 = 3.897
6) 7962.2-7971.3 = 3.975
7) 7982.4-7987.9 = 4.906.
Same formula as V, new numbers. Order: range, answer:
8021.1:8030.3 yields 3.442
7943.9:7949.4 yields 3.58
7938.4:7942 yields 3.721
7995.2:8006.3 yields 4.103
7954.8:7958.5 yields 3.839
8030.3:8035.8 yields 3.621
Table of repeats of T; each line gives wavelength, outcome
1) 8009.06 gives 3.684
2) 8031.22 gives 3.621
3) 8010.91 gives 3.966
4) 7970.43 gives 4.168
